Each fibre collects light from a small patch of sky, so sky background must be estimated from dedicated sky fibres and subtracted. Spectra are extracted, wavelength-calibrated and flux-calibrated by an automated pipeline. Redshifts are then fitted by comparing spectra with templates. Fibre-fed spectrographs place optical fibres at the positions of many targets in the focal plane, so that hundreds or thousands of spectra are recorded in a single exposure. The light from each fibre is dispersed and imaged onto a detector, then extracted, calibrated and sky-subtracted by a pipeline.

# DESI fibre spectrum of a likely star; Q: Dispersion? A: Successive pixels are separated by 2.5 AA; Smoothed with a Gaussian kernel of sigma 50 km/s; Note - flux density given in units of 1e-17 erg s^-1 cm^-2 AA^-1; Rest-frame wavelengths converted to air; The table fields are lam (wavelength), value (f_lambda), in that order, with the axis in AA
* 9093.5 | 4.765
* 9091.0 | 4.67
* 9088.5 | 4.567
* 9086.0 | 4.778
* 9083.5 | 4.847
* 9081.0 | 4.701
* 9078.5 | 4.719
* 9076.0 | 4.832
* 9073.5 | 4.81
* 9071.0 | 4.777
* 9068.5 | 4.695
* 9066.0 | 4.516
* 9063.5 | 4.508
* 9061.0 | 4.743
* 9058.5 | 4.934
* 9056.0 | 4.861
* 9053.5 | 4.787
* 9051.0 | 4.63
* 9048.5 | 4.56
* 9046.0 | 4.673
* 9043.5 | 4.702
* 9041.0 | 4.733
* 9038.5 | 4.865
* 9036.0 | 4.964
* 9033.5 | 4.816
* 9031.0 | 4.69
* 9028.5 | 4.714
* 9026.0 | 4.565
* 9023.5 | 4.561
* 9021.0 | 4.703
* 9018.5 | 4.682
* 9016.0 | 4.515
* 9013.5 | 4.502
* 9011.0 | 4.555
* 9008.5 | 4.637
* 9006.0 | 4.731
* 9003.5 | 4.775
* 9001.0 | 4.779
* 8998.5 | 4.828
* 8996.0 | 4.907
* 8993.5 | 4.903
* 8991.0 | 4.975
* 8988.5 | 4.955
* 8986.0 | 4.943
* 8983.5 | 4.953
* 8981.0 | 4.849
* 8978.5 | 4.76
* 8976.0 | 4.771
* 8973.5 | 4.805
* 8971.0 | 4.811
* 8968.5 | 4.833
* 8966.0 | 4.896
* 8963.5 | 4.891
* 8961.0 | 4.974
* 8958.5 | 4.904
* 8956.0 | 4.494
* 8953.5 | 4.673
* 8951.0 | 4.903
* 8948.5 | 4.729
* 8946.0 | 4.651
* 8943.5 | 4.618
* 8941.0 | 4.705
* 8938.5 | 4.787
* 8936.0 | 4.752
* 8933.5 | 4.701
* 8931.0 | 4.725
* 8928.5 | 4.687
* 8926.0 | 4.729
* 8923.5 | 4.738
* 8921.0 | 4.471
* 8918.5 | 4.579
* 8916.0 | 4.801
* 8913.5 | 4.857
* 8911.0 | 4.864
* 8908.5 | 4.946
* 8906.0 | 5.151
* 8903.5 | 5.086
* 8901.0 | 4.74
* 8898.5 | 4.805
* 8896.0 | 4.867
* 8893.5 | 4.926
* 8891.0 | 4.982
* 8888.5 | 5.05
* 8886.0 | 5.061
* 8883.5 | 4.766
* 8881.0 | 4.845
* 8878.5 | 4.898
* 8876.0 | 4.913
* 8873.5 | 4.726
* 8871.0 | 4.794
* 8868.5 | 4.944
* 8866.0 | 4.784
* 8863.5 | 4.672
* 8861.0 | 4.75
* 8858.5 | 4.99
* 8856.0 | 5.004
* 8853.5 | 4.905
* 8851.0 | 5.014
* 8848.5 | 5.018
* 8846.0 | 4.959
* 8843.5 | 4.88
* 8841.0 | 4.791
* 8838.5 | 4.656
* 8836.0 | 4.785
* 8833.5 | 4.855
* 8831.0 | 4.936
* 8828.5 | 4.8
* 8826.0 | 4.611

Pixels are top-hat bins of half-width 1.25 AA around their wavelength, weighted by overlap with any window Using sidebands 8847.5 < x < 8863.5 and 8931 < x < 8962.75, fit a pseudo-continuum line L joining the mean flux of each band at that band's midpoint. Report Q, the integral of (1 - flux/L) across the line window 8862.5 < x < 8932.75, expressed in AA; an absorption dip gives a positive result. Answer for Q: 0.1 AA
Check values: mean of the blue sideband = 4.92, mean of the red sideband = 4.74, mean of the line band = 4.84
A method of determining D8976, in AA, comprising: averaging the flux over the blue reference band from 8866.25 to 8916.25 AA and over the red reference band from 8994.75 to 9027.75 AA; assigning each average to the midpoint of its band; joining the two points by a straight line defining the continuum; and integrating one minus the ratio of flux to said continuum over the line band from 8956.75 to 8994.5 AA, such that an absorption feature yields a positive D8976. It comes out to -1.08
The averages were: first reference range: 4.9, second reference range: 4.67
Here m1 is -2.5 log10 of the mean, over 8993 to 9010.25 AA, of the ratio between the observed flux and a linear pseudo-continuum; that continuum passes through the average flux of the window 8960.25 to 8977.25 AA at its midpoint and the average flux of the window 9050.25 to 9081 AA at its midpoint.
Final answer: 0.01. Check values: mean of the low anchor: 4.85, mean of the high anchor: 4.73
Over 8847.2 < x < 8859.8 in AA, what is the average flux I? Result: 4.99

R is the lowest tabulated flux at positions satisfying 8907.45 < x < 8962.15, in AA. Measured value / 4.471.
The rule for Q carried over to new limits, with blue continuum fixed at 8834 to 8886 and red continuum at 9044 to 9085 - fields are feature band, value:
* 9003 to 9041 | 0.54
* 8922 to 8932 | 0.21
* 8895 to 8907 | -0.23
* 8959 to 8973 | -0.26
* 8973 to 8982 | -0.02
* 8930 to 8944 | 0.26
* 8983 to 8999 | -0.51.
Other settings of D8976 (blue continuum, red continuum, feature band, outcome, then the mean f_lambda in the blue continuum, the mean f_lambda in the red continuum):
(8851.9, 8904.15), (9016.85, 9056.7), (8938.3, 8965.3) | 0.2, 4.88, 4.72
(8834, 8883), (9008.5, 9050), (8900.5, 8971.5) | -0.1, 4.86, 4.67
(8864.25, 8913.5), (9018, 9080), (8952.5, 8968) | 0.0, 4.9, 4.72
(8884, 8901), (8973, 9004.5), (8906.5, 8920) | 0.2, 4.93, 4.86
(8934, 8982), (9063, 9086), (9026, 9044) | -0.1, 4.78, 4.72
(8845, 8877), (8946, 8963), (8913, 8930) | 0.4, 4.88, 4.77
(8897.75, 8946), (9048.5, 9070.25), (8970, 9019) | -0.5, 4.77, 4.7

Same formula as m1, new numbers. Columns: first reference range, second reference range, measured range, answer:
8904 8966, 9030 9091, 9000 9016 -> 0.02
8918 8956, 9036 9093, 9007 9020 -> 0.03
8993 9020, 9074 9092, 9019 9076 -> 0.00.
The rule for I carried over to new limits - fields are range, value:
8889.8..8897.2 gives 4.93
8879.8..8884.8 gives 4.81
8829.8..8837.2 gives 4.86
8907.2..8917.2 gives 4.87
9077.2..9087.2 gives 4.76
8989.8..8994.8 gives 4.94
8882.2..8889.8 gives 4.96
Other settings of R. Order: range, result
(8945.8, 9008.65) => 4.494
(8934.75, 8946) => 4.618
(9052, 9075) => 4.508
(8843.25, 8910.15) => 4.672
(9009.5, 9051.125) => 4.502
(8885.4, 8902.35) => 4.74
